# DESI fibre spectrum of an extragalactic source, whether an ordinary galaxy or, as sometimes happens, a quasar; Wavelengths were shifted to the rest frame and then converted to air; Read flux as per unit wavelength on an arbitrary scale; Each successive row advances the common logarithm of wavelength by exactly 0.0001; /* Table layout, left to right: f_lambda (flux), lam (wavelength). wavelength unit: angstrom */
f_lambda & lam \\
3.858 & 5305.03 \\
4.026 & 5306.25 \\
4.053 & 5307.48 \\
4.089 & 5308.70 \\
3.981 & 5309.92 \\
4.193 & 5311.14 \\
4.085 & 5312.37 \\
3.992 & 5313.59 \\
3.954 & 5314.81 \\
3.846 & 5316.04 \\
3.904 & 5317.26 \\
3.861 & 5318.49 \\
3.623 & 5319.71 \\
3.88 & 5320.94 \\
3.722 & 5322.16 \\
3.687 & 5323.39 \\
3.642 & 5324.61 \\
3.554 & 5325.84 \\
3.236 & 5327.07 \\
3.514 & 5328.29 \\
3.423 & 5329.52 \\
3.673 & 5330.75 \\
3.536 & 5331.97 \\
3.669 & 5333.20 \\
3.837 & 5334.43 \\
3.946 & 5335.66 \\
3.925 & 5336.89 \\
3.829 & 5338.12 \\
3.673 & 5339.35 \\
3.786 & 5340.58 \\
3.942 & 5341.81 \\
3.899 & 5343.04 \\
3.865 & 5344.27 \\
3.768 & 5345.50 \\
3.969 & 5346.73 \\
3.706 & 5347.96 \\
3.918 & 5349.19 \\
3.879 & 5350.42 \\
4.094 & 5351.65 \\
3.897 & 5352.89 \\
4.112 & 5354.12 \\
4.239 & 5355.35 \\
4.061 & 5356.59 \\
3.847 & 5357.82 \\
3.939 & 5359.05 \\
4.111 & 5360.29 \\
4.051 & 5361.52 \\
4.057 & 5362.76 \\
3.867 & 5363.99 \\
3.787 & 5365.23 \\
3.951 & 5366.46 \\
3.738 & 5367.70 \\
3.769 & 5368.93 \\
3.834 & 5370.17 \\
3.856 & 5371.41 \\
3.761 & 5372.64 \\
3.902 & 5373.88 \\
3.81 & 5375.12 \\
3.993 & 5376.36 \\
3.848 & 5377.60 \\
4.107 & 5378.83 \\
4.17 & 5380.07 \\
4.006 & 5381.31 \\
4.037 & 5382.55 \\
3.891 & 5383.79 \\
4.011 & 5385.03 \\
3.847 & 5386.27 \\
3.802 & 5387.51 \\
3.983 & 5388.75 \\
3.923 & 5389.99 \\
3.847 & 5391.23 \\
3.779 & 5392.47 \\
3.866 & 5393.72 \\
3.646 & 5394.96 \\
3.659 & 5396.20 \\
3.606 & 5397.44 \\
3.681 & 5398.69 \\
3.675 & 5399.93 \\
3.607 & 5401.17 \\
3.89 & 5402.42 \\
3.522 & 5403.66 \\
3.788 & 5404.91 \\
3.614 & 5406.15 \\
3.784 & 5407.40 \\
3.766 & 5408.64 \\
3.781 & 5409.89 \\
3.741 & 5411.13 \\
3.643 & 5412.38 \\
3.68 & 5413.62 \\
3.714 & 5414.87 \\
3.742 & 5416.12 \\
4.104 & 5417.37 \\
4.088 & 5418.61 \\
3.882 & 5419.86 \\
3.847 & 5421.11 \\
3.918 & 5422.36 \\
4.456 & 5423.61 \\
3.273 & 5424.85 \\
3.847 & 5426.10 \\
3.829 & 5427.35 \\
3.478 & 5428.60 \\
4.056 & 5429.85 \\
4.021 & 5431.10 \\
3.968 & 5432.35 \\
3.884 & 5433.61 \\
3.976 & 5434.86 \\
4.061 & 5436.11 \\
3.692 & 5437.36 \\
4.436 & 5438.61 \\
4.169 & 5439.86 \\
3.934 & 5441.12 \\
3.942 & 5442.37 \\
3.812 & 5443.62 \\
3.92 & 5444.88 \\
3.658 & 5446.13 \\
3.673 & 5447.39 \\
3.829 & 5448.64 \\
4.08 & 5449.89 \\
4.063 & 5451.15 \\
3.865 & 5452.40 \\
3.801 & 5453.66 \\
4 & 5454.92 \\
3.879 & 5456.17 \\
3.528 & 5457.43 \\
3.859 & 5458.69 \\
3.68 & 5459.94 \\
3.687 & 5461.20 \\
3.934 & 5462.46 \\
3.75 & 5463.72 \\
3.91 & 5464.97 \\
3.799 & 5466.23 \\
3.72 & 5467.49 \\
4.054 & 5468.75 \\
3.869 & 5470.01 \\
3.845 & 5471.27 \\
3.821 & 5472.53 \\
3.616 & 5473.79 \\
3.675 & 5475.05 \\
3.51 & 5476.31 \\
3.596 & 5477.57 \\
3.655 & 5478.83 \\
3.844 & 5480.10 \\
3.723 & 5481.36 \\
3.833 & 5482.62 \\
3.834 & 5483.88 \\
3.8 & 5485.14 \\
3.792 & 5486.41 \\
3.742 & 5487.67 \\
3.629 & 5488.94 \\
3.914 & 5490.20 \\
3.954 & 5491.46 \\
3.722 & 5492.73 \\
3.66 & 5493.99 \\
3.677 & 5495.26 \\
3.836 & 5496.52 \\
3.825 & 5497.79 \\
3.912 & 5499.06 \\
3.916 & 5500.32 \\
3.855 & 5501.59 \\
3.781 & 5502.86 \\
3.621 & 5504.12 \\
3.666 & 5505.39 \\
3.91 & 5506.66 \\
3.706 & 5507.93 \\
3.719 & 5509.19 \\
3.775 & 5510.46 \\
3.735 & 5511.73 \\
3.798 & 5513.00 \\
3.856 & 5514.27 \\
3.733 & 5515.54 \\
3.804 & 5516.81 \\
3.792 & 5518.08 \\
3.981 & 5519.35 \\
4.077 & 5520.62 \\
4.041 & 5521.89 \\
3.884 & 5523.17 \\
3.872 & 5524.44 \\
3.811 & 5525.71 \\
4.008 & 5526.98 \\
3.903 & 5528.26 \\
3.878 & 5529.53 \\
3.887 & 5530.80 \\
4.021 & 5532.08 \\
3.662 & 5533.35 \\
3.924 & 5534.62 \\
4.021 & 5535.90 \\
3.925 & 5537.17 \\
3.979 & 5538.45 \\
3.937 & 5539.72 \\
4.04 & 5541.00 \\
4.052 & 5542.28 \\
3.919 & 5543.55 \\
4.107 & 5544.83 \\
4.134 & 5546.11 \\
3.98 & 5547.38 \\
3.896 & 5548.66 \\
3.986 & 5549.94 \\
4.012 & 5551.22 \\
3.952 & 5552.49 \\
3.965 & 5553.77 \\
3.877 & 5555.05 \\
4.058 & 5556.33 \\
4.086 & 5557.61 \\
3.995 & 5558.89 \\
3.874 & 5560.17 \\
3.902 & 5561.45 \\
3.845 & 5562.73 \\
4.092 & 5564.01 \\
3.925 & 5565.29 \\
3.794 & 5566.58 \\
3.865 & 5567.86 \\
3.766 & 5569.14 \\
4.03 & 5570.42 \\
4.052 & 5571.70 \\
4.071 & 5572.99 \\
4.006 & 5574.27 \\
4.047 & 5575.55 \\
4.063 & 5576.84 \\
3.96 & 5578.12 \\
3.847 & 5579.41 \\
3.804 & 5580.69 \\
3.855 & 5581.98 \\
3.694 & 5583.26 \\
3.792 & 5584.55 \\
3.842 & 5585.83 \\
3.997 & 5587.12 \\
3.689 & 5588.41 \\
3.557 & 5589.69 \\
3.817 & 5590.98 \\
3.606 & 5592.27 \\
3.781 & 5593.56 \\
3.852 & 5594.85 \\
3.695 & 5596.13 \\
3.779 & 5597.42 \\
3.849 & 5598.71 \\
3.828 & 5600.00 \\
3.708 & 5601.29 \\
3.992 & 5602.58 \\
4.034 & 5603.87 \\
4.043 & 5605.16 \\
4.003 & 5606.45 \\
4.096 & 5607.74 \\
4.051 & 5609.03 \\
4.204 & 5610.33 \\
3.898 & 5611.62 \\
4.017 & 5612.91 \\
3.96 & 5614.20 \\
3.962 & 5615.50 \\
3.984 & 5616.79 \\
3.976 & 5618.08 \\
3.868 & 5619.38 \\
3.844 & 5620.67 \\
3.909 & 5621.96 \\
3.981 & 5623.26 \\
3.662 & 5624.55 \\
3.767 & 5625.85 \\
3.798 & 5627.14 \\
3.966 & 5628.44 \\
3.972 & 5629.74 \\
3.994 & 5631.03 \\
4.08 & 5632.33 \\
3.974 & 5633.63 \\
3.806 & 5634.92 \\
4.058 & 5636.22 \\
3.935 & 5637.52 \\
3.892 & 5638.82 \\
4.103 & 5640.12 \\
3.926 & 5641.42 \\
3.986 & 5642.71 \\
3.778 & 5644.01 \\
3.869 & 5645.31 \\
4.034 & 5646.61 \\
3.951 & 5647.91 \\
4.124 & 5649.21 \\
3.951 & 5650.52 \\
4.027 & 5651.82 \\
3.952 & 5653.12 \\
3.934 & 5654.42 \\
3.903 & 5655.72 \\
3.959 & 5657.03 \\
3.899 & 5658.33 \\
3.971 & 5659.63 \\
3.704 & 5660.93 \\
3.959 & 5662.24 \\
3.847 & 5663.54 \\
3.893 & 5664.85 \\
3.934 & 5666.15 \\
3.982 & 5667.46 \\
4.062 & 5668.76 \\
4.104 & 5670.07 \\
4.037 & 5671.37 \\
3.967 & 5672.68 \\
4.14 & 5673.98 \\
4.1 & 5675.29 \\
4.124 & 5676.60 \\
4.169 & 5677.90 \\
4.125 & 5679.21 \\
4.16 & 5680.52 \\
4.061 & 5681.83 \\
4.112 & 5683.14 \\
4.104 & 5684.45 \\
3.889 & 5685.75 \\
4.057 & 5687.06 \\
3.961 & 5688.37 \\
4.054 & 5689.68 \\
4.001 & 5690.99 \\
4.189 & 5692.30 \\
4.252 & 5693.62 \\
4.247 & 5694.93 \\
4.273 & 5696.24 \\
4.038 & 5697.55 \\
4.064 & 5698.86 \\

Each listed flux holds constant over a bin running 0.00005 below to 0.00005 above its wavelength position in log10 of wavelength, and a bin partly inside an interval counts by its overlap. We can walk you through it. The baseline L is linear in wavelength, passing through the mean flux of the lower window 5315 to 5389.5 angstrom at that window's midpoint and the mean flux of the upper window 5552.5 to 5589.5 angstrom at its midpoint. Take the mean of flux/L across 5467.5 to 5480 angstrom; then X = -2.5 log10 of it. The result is 0.042 mag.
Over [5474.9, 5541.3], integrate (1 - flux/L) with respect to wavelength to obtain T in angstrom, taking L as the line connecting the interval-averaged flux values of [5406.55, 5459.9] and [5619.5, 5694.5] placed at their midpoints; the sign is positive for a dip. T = 1.43 angstrom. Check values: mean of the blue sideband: 3.87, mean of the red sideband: 3.98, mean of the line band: 3.82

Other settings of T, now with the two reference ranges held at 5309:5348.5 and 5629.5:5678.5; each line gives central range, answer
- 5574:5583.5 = 0.0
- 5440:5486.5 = 0.7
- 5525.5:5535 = 0.0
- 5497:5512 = 0.4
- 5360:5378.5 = -0.4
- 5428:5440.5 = -0.4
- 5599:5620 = -0.1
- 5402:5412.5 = 0.3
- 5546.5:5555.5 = -0.1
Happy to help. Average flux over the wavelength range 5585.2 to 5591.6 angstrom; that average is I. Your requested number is 3.78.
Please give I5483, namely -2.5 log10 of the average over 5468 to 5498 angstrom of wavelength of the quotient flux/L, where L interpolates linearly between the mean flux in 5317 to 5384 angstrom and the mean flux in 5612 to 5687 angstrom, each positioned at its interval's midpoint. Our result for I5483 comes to 0.038 mag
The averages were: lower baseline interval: 3.85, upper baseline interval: 3.97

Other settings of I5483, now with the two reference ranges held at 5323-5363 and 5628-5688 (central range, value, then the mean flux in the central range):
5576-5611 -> 0.02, 3.87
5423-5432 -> 0.00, 3.86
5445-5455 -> 0.00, 3.87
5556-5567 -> 0.00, 3.95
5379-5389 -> -0.03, 3.97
